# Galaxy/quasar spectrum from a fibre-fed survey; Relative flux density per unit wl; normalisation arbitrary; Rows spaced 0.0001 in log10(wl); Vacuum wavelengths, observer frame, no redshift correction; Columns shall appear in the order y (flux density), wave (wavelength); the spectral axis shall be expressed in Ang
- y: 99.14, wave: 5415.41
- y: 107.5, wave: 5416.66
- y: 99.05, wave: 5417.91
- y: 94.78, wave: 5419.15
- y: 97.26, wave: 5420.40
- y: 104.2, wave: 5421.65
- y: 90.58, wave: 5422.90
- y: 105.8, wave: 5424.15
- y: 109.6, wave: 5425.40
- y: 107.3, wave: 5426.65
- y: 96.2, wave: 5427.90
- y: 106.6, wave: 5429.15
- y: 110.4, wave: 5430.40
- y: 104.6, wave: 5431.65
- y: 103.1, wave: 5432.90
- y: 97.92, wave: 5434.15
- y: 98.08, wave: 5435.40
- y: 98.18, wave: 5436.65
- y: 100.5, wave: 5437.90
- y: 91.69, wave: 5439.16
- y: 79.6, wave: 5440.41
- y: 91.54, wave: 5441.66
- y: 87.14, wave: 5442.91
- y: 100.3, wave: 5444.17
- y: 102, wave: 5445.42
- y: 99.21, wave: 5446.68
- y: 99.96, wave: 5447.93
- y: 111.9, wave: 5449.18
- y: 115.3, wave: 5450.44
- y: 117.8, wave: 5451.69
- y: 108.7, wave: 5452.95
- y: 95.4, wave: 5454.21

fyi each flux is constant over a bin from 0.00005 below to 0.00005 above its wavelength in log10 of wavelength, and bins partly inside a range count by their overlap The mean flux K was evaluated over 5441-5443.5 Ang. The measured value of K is 89.4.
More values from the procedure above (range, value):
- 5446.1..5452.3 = 109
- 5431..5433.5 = 104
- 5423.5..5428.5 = 105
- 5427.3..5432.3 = 105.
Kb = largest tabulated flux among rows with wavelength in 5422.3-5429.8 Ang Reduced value 109.6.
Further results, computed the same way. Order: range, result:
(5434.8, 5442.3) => 100.5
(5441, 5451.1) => 115.3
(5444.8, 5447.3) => 102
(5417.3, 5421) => 99.05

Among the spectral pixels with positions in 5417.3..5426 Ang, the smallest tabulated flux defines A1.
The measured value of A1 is 90.58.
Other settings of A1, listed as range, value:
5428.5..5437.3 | 97.92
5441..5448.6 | 87.14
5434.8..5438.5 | 98.08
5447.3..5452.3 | 99.96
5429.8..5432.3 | 104.6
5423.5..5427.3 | 105.8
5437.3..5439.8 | 91.69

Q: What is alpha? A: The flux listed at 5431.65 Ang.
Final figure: 104.6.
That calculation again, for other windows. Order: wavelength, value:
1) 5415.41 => 99.14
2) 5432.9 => 103.1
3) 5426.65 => 107.3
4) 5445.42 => 102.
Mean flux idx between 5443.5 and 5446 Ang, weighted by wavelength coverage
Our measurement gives 101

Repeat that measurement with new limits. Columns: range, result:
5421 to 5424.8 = 100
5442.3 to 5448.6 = 97.9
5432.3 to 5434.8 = 101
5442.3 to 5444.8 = 93.7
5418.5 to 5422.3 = 98.8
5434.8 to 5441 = 93.6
